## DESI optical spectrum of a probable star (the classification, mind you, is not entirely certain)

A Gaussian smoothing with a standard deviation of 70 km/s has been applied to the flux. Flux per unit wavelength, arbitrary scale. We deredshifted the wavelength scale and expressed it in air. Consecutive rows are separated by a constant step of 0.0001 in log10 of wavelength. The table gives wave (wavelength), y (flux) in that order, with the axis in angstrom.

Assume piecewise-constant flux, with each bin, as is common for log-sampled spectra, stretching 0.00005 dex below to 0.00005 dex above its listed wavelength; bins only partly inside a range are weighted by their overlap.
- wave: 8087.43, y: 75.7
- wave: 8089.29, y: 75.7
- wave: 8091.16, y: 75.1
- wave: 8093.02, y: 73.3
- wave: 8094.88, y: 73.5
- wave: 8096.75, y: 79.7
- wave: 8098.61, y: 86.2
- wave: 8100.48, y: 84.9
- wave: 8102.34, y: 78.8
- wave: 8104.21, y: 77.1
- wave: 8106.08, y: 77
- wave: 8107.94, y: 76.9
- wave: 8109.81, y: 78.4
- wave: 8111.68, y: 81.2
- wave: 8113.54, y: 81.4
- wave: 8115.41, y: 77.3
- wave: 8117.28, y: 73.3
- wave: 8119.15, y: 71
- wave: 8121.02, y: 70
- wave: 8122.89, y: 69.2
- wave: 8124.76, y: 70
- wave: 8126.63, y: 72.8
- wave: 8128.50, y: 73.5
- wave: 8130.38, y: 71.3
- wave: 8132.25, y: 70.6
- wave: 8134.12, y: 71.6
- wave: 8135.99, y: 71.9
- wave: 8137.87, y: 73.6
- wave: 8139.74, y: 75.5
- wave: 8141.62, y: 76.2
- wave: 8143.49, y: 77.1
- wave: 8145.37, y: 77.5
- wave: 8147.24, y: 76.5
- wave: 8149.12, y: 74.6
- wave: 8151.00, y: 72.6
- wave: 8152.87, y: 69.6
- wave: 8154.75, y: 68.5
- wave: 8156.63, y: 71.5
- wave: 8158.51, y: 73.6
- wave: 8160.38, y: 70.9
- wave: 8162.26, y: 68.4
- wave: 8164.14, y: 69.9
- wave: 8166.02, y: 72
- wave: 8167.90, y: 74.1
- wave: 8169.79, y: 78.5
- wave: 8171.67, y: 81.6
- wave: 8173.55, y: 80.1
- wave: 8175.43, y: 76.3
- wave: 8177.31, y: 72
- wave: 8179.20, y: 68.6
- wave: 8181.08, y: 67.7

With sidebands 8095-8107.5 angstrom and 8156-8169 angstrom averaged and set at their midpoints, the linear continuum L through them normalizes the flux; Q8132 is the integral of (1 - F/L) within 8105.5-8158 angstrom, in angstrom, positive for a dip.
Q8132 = 1.3 angstrom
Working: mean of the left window 80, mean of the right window 71.6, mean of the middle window 73.9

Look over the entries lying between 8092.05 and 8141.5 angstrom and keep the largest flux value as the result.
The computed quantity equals 86.2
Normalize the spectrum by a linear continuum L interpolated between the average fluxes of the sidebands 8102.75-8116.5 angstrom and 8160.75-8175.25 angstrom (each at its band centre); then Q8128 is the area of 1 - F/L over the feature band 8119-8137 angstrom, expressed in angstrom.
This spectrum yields 1.4 angstrom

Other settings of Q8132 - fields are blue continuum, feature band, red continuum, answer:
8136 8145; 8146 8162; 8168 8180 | 0.7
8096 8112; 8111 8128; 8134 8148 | 0.9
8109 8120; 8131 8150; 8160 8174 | 0.3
